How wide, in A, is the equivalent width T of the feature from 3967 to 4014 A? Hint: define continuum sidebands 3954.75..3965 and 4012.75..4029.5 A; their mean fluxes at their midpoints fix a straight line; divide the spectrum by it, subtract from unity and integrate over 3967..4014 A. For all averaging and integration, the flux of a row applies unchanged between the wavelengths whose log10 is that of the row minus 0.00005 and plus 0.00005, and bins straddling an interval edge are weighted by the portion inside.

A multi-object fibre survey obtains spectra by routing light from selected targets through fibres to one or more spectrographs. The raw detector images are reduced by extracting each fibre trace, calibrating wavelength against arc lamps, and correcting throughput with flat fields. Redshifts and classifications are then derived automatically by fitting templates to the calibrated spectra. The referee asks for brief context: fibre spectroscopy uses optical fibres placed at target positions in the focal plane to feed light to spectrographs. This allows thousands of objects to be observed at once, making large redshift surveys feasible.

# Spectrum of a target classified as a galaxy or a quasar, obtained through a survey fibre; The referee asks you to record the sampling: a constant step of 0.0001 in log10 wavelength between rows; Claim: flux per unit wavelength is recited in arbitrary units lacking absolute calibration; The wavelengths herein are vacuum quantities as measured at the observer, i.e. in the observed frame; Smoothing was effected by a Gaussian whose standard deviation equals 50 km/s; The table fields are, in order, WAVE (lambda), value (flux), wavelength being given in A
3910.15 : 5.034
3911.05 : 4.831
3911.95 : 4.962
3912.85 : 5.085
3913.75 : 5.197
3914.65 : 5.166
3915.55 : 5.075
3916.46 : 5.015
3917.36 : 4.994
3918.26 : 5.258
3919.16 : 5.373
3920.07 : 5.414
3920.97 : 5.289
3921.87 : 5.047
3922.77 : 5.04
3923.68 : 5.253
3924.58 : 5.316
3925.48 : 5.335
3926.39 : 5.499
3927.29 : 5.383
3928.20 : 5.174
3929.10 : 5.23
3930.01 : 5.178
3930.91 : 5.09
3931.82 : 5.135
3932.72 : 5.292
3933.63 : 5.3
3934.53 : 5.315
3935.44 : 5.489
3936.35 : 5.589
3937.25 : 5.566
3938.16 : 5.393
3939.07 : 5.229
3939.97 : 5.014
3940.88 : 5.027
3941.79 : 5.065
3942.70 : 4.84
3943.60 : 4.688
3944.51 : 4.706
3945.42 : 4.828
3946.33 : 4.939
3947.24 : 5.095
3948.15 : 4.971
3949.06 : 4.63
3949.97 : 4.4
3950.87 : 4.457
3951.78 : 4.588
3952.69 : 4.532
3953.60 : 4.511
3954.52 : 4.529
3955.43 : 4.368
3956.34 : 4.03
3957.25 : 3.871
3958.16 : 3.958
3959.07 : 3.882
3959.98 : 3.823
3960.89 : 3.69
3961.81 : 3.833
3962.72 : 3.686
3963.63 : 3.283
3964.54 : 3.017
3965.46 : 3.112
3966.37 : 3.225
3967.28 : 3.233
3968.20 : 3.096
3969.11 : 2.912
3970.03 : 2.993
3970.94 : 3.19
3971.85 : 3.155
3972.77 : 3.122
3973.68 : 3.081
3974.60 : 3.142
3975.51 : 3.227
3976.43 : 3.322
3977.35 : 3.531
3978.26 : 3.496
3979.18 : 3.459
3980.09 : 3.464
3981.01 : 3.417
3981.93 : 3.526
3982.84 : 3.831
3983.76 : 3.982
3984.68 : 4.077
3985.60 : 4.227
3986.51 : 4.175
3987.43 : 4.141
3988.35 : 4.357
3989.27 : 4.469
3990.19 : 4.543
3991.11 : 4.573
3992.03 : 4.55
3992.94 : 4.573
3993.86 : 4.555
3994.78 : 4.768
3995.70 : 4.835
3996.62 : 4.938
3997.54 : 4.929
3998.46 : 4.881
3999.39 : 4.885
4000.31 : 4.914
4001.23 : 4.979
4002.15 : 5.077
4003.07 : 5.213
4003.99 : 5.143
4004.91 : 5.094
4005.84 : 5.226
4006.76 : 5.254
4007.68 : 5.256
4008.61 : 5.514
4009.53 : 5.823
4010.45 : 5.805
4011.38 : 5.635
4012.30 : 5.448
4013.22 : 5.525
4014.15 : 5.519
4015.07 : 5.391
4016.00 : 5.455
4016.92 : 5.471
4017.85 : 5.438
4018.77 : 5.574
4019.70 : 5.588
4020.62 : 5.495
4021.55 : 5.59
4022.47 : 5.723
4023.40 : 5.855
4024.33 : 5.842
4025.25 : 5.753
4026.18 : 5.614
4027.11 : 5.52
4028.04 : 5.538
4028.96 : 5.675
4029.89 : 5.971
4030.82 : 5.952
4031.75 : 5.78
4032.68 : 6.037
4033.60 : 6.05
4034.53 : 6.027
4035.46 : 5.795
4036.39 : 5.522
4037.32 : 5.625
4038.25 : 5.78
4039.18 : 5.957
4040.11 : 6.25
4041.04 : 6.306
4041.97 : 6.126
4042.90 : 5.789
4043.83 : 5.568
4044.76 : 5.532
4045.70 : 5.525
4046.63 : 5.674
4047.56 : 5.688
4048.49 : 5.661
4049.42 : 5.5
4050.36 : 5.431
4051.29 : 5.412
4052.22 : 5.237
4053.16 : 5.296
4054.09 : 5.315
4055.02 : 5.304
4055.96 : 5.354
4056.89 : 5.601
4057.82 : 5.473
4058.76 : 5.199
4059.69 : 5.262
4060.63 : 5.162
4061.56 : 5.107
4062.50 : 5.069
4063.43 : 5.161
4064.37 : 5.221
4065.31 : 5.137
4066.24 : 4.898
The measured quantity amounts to 3.9 A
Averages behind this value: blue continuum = 3.79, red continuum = 5.59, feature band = 4.34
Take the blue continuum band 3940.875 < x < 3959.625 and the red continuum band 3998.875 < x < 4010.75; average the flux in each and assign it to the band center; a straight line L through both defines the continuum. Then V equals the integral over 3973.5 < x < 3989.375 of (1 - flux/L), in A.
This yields 4.0 A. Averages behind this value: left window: 4.55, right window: 5.23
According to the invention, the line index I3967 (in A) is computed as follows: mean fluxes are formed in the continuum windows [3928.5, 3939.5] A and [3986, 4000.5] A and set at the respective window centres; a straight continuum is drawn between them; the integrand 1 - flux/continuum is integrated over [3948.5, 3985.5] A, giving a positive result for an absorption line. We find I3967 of 9.5 A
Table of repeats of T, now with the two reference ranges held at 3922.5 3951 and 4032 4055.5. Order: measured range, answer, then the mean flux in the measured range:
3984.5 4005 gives 2.8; 4.69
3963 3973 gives 4.1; 3.13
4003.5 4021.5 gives 0.2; 5.46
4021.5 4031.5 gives -0.2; 5.74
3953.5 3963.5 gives 2.4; 3.97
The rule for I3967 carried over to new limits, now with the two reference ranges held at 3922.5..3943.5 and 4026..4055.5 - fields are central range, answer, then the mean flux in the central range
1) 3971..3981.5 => 4.1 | 3.31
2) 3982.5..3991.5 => 2.0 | 4.24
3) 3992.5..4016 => 1.6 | 5.17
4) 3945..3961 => 2.8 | 4.41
